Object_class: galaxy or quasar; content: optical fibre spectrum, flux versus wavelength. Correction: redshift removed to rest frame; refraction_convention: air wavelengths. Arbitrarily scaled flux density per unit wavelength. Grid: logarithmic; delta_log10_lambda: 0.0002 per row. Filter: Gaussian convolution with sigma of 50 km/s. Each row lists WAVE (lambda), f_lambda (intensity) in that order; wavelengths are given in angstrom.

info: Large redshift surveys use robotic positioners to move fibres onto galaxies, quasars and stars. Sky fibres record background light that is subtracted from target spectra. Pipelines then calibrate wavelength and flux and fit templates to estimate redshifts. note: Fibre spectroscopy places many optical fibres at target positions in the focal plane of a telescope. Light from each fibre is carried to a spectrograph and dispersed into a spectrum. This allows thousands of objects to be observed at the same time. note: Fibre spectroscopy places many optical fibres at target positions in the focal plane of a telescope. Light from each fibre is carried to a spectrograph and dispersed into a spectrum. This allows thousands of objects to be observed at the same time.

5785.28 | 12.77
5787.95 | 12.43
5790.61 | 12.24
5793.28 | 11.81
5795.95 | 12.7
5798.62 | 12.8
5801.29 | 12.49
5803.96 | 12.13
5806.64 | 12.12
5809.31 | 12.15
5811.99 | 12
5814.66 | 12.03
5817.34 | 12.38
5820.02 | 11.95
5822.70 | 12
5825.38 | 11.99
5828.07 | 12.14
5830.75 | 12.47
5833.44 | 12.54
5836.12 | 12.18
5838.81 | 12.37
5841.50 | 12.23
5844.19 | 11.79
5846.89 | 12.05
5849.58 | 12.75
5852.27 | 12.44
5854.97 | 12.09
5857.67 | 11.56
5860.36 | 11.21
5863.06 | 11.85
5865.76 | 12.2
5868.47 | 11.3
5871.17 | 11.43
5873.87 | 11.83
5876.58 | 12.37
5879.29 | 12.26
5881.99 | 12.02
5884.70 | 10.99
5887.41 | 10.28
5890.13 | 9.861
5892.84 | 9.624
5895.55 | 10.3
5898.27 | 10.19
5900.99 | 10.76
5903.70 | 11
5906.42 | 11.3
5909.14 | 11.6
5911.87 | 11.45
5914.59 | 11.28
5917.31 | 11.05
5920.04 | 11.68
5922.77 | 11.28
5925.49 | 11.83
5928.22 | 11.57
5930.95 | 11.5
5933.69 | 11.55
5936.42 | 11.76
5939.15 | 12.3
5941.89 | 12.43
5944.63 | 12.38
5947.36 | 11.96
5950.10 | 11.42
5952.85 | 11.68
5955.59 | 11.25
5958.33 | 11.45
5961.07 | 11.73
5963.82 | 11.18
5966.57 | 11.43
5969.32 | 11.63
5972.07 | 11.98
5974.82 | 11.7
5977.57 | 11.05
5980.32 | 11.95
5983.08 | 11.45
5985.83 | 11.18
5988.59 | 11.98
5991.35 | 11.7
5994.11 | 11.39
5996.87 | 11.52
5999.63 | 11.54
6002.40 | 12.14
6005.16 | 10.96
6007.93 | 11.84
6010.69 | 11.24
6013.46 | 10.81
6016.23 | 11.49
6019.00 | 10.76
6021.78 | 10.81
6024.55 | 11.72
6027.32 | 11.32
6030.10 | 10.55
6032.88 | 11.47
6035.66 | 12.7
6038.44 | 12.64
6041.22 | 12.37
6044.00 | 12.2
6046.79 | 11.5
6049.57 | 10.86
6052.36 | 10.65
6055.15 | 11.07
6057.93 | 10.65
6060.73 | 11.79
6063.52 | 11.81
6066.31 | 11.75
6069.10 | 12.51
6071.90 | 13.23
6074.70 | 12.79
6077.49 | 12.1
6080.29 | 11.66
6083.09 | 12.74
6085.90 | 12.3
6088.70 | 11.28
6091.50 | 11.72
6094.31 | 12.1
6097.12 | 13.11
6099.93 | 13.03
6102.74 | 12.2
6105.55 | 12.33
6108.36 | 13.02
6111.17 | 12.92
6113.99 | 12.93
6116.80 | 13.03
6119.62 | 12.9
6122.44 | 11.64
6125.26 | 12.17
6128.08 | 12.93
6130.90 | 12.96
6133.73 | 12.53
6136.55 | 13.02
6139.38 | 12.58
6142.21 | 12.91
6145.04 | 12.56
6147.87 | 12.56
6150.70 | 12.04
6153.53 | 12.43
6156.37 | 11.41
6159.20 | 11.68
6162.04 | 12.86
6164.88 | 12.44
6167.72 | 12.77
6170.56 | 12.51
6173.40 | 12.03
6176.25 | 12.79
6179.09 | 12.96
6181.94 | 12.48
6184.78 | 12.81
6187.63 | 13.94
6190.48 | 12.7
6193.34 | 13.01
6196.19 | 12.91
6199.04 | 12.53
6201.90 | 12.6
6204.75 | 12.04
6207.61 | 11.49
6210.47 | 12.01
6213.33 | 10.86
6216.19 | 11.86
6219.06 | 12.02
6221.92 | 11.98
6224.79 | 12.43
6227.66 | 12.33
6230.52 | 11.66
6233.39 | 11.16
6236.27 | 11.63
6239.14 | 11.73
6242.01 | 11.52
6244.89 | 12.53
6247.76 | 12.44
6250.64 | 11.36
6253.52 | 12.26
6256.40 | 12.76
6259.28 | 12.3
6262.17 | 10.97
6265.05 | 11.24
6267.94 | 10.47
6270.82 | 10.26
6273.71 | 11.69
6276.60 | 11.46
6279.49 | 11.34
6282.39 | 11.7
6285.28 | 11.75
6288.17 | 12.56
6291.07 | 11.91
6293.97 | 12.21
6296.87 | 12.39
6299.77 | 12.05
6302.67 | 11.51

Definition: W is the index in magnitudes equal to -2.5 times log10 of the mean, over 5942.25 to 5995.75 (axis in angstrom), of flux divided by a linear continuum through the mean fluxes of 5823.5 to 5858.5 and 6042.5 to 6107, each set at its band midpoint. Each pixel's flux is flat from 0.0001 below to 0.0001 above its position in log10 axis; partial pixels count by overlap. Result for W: 0.042 mag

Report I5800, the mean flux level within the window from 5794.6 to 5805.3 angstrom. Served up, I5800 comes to 12.5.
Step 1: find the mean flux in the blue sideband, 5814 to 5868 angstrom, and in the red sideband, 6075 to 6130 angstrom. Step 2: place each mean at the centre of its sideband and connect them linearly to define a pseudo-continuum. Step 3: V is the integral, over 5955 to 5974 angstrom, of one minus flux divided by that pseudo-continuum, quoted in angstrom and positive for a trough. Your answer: 1.1 angstrom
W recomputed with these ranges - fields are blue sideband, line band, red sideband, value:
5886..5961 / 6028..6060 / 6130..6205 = 0.04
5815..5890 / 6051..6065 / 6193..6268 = 0.07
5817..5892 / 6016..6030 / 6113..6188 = 0.10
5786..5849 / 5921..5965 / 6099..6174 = 0.06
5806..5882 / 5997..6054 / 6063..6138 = 0.08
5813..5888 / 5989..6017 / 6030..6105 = 0.05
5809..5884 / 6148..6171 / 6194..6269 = -0.03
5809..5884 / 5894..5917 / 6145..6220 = 0.11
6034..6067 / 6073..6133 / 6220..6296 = -0.07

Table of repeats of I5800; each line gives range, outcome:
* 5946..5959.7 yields 11.5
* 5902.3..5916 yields 11.3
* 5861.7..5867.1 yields 12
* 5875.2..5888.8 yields 11.6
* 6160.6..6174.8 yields 12.5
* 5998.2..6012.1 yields 11.5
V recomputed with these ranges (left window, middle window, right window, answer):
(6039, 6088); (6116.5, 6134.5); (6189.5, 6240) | -0.9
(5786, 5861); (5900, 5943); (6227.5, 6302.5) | 2.0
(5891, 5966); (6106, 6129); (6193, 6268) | -1.8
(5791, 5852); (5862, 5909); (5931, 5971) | 3.2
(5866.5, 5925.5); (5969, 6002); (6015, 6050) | -0.5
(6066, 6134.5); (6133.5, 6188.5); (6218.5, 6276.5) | -1.7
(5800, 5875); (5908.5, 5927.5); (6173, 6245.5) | 1.0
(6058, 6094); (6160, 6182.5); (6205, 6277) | -1.4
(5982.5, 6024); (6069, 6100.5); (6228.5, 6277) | -2.4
